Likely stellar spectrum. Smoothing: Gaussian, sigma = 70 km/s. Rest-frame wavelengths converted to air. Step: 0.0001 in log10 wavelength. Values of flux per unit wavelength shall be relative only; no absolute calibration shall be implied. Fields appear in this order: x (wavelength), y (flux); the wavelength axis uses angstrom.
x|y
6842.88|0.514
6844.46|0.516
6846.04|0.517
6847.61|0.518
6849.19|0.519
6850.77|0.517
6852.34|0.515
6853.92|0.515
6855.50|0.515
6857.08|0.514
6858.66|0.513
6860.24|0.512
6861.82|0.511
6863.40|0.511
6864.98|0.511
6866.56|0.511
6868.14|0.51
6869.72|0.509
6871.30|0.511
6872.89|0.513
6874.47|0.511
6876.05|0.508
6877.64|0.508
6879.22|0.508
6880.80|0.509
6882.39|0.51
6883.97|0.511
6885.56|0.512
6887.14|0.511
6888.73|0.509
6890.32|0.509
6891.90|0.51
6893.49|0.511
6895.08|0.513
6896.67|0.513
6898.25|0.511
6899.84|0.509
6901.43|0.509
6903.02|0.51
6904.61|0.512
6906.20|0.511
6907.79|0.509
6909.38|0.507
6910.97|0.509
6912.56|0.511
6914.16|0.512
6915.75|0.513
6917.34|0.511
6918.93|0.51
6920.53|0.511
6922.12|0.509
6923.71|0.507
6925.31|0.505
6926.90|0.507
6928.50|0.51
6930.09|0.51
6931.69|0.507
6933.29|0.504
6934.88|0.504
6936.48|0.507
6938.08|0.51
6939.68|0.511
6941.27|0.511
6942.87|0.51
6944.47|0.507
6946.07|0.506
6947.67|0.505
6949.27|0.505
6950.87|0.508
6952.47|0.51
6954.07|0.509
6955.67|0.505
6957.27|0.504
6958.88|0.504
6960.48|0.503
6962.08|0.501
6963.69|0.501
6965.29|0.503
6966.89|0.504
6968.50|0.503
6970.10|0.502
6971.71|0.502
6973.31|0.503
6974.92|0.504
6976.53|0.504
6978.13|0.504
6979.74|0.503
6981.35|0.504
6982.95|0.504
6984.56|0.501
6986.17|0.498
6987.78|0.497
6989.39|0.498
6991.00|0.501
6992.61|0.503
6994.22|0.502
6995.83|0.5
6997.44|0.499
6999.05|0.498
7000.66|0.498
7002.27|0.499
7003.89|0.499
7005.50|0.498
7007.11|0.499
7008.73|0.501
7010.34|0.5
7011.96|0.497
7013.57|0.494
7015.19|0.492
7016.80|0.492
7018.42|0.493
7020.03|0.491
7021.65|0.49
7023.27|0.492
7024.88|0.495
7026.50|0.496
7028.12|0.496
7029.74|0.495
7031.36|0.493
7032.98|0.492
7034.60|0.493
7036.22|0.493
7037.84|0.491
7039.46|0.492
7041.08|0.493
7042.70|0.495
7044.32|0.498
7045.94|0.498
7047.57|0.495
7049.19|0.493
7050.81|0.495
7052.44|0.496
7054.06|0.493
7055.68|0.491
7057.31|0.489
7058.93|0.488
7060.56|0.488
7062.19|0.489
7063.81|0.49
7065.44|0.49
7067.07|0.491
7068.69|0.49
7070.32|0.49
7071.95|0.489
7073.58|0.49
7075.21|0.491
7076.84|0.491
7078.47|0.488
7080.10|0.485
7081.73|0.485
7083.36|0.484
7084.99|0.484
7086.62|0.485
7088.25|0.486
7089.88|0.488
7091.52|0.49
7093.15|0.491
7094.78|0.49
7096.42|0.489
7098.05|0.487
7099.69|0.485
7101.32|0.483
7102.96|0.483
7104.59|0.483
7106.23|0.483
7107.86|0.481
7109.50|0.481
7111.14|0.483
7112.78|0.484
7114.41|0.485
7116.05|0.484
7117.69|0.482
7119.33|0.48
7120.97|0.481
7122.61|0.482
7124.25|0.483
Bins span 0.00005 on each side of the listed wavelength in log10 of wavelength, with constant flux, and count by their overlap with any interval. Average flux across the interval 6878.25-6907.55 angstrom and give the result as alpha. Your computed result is 0.51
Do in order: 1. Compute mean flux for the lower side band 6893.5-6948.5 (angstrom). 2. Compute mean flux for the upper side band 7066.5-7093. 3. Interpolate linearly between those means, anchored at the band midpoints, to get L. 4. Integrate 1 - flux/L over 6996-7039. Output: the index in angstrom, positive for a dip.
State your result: 0.09 angstrom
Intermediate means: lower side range 0.509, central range 0.495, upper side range 0.488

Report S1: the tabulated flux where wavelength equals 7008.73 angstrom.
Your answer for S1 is 0.501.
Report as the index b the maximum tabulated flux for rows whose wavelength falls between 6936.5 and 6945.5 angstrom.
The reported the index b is 0.511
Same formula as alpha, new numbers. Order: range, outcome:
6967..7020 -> 0.5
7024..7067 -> 0.493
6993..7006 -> 0.499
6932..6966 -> 0.506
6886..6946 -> 0.509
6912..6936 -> 0.509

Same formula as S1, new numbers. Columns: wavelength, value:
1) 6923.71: 0.507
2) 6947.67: 0.505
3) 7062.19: 0.489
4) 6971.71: 0.502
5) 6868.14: 0.51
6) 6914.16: 0.512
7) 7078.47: 0.488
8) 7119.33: 0.48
